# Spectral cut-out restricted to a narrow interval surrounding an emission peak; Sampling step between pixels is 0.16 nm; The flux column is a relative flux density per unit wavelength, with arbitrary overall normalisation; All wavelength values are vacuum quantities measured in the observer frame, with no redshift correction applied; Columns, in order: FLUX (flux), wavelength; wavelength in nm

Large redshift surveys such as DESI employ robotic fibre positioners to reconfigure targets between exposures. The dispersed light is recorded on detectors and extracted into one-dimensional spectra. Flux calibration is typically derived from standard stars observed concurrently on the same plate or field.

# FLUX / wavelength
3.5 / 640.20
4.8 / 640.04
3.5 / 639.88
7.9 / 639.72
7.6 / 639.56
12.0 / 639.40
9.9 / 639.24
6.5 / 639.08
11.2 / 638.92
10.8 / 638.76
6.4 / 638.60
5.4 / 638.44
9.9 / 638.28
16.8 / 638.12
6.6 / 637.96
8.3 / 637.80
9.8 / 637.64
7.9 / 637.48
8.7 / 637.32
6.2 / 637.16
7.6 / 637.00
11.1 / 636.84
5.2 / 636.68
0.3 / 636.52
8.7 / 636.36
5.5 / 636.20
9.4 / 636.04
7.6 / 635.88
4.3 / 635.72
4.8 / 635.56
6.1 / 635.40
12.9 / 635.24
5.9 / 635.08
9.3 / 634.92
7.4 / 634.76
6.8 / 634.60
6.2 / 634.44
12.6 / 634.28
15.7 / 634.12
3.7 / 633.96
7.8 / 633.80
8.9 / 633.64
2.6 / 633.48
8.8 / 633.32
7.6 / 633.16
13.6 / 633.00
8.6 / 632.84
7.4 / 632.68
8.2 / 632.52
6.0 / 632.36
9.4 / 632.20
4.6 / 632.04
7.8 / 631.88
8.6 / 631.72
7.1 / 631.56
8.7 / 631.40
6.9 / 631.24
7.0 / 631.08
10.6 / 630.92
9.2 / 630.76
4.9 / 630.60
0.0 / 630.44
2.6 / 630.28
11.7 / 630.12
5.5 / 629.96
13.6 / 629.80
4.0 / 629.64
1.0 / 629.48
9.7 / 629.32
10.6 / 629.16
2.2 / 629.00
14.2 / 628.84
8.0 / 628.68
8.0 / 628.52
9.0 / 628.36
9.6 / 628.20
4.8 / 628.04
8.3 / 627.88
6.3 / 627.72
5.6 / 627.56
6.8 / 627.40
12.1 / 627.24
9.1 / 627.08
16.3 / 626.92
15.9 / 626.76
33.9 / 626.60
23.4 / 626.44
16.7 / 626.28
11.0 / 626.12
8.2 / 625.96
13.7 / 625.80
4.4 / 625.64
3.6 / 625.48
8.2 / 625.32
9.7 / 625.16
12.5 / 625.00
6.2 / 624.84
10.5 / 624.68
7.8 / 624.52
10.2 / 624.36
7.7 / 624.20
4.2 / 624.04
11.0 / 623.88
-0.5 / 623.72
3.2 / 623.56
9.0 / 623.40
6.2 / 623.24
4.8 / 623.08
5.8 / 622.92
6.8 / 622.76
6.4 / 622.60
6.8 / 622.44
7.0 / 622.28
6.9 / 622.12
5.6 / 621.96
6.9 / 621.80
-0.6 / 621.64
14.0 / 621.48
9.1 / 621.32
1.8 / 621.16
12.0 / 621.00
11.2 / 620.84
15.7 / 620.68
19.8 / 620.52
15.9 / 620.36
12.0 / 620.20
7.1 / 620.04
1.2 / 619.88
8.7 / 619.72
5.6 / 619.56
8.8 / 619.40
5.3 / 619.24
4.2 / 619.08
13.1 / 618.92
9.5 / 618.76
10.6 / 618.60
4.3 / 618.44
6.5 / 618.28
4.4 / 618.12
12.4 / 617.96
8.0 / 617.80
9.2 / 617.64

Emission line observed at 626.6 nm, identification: [O III]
